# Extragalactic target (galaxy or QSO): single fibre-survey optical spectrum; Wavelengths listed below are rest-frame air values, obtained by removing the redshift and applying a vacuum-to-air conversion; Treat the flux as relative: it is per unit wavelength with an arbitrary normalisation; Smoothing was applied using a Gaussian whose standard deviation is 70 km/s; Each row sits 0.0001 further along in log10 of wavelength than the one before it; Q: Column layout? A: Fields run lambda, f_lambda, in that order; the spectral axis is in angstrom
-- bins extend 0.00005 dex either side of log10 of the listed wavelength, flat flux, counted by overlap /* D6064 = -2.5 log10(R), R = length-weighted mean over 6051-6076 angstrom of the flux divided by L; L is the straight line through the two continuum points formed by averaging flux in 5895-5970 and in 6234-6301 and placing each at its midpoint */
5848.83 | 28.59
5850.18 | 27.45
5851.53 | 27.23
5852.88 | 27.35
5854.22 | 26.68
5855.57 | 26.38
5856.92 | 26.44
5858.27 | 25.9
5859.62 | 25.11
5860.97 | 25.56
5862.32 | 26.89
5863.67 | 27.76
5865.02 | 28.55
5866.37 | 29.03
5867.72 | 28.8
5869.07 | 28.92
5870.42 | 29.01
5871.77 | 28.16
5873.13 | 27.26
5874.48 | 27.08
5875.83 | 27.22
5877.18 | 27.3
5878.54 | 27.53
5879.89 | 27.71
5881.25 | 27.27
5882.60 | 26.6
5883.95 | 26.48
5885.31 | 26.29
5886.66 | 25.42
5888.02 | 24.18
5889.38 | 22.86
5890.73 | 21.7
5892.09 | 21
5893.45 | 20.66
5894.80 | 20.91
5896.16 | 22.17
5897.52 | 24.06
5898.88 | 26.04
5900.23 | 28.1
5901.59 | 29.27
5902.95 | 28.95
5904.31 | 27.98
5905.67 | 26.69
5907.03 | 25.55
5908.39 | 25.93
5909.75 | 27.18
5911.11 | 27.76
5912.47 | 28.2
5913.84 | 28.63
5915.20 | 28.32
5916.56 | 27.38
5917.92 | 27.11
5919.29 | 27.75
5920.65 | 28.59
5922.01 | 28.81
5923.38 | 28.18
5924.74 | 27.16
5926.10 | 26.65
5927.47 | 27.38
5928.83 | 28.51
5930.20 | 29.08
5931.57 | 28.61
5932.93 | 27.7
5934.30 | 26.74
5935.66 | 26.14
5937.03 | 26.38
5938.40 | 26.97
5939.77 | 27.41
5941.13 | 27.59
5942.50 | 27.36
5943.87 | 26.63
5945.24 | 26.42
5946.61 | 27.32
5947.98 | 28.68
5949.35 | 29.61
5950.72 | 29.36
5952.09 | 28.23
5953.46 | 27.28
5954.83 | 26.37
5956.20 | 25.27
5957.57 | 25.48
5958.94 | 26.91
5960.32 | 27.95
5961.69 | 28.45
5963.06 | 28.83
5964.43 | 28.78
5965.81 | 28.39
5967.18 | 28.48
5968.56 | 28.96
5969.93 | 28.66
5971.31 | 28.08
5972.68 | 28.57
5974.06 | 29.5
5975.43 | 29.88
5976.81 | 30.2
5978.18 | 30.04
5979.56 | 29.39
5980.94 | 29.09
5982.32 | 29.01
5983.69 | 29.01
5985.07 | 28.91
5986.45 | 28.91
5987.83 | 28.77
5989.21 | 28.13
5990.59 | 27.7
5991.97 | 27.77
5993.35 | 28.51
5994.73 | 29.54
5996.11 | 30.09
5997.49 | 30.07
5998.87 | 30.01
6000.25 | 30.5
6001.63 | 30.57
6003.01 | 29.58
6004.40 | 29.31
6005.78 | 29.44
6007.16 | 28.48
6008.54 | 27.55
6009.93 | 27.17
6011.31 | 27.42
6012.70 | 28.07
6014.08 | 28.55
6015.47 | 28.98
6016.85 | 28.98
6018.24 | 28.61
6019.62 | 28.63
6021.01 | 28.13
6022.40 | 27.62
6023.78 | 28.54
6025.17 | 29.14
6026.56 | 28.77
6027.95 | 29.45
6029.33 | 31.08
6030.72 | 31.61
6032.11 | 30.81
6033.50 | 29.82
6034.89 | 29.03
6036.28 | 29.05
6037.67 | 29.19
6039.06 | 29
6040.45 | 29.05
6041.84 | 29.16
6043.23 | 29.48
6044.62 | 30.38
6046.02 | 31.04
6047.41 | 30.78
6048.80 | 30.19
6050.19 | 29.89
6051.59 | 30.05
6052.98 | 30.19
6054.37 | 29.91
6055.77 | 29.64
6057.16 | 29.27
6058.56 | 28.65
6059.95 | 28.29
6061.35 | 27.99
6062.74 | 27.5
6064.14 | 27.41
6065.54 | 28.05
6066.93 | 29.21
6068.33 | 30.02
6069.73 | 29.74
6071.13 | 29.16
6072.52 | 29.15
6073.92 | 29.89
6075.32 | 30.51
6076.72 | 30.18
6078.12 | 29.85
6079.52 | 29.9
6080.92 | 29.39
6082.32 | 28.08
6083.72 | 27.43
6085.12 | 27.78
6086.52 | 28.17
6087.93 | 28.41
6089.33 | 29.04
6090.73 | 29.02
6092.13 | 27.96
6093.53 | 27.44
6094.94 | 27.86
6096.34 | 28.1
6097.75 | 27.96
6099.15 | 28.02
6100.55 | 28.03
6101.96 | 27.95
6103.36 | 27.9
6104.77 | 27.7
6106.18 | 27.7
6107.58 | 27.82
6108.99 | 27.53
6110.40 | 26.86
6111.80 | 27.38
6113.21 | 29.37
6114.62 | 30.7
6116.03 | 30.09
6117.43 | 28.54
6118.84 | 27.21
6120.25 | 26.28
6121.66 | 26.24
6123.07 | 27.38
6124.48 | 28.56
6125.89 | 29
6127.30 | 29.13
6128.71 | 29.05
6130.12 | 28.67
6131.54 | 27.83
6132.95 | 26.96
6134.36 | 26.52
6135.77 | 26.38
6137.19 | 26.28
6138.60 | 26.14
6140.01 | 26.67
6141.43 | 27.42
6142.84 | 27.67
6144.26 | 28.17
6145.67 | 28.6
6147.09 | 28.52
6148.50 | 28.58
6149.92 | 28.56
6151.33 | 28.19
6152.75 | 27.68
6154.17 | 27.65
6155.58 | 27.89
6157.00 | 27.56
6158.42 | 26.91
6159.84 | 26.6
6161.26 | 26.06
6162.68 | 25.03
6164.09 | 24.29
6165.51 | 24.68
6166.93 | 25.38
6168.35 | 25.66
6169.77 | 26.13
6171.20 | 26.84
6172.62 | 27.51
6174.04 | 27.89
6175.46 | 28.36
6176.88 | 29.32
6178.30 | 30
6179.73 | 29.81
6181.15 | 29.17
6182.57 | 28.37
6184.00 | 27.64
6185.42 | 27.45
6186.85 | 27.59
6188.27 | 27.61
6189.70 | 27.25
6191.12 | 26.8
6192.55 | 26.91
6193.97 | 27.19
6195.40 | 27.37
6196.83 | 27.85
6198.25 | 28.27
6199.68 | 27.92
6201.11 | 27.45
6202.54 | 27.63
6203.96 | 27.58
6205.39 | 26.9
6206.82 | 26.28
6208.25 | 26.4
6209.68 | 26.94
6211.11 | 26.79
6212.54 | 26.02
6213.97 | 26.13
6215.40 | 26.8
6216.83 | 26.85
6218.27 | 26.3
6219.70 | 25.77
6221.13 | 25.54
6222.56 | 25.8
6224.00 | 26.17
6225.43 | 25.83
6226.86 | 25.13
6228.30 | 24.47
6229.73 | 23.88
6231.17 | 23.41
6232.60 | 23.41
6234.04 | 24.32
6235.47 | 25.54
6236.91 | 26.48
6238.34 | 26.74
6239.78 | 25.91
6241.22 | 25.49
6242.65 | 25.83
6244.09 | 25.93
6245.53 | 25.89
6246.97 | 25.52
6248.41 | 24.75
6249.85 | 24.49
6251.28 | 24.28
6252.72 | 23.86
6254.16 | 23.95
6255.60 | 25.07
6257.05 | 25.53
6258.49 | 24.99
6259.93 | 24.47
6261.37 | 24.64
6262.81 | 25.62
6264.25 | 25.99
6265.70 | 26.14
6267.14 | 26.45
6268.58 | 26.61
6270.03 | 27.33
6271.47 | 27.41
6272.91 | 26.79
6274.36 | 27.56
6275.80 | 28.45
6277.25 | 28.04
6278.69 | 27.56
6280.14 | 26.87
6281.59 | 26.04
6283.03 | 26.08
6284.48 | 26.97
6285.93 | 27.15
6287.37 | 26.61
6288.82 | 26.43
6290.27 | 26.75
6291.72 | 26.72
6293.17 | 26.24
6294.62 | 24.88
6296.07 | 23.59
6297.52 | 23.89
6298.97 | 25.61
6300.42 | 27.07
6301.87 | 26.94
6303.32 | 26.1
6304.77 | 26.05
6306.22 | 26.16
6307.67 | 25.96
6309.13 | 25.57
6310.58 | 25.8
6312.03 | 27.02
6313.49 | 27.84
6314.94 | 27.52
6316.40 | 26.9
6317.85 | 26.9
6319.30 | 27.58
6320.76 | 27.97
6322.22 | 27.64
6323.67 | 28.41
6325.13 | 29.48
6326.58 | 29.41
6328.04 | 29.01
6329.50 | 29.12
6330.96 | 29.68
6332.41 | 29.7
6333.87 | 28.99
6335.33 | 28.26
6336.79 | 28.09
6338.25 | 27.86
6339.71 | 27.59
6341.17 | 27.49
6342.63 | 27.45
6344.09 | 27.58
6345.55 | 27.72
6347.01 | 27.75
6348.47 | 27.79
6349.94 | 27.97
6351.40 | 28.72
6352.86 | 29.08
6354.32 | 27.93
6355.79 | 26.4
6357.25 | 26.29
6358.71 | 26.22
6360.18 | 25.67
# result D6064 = -0.09 mag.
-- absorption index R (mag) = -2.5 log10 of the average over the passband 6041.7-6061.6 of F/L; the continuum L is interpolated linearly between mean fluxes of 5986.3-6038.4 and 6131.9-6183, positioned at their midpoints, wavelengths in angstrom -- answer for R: -0.04 mag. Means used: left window 29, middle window 29.7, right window 27.3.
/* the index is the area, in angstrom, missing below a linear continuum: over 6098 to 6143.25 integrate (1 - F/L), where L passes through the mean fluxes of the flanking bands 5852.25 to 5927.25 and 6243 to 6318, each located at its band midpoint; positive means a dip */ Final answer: -2.5 angstrom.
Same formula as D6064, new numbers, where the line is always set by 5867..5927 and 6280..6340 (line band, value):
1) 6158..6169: 0.057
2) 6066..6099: -0.080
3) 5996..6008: -0.118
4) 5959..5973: -0.070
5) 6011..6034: -0.092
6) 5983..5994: -0.070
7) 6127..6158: -0.032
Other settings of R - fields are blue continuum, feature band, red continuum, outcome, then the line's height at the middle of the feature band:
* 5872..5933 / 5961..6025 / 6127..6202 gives -0.08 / 26.9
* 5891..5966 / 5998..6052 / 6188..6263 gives -0.10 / 26.7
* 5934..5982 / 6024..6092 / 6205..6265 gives -0.09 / 27.1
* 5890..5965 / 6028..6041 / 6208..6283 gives -0.13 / 26.6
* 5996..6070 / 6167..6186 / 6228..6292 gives -0.03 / 27.1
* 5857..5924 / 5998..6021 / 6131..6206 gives -0.07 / 26.9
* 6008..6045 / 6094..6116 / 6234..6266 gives -0.02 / 27.7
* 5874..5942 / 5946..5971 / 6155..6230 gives -0.05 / 26.6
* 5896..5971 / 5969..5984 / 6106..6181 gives -0.06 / 27.5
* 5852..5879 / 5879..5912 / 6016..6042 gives 0.09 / 27.7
